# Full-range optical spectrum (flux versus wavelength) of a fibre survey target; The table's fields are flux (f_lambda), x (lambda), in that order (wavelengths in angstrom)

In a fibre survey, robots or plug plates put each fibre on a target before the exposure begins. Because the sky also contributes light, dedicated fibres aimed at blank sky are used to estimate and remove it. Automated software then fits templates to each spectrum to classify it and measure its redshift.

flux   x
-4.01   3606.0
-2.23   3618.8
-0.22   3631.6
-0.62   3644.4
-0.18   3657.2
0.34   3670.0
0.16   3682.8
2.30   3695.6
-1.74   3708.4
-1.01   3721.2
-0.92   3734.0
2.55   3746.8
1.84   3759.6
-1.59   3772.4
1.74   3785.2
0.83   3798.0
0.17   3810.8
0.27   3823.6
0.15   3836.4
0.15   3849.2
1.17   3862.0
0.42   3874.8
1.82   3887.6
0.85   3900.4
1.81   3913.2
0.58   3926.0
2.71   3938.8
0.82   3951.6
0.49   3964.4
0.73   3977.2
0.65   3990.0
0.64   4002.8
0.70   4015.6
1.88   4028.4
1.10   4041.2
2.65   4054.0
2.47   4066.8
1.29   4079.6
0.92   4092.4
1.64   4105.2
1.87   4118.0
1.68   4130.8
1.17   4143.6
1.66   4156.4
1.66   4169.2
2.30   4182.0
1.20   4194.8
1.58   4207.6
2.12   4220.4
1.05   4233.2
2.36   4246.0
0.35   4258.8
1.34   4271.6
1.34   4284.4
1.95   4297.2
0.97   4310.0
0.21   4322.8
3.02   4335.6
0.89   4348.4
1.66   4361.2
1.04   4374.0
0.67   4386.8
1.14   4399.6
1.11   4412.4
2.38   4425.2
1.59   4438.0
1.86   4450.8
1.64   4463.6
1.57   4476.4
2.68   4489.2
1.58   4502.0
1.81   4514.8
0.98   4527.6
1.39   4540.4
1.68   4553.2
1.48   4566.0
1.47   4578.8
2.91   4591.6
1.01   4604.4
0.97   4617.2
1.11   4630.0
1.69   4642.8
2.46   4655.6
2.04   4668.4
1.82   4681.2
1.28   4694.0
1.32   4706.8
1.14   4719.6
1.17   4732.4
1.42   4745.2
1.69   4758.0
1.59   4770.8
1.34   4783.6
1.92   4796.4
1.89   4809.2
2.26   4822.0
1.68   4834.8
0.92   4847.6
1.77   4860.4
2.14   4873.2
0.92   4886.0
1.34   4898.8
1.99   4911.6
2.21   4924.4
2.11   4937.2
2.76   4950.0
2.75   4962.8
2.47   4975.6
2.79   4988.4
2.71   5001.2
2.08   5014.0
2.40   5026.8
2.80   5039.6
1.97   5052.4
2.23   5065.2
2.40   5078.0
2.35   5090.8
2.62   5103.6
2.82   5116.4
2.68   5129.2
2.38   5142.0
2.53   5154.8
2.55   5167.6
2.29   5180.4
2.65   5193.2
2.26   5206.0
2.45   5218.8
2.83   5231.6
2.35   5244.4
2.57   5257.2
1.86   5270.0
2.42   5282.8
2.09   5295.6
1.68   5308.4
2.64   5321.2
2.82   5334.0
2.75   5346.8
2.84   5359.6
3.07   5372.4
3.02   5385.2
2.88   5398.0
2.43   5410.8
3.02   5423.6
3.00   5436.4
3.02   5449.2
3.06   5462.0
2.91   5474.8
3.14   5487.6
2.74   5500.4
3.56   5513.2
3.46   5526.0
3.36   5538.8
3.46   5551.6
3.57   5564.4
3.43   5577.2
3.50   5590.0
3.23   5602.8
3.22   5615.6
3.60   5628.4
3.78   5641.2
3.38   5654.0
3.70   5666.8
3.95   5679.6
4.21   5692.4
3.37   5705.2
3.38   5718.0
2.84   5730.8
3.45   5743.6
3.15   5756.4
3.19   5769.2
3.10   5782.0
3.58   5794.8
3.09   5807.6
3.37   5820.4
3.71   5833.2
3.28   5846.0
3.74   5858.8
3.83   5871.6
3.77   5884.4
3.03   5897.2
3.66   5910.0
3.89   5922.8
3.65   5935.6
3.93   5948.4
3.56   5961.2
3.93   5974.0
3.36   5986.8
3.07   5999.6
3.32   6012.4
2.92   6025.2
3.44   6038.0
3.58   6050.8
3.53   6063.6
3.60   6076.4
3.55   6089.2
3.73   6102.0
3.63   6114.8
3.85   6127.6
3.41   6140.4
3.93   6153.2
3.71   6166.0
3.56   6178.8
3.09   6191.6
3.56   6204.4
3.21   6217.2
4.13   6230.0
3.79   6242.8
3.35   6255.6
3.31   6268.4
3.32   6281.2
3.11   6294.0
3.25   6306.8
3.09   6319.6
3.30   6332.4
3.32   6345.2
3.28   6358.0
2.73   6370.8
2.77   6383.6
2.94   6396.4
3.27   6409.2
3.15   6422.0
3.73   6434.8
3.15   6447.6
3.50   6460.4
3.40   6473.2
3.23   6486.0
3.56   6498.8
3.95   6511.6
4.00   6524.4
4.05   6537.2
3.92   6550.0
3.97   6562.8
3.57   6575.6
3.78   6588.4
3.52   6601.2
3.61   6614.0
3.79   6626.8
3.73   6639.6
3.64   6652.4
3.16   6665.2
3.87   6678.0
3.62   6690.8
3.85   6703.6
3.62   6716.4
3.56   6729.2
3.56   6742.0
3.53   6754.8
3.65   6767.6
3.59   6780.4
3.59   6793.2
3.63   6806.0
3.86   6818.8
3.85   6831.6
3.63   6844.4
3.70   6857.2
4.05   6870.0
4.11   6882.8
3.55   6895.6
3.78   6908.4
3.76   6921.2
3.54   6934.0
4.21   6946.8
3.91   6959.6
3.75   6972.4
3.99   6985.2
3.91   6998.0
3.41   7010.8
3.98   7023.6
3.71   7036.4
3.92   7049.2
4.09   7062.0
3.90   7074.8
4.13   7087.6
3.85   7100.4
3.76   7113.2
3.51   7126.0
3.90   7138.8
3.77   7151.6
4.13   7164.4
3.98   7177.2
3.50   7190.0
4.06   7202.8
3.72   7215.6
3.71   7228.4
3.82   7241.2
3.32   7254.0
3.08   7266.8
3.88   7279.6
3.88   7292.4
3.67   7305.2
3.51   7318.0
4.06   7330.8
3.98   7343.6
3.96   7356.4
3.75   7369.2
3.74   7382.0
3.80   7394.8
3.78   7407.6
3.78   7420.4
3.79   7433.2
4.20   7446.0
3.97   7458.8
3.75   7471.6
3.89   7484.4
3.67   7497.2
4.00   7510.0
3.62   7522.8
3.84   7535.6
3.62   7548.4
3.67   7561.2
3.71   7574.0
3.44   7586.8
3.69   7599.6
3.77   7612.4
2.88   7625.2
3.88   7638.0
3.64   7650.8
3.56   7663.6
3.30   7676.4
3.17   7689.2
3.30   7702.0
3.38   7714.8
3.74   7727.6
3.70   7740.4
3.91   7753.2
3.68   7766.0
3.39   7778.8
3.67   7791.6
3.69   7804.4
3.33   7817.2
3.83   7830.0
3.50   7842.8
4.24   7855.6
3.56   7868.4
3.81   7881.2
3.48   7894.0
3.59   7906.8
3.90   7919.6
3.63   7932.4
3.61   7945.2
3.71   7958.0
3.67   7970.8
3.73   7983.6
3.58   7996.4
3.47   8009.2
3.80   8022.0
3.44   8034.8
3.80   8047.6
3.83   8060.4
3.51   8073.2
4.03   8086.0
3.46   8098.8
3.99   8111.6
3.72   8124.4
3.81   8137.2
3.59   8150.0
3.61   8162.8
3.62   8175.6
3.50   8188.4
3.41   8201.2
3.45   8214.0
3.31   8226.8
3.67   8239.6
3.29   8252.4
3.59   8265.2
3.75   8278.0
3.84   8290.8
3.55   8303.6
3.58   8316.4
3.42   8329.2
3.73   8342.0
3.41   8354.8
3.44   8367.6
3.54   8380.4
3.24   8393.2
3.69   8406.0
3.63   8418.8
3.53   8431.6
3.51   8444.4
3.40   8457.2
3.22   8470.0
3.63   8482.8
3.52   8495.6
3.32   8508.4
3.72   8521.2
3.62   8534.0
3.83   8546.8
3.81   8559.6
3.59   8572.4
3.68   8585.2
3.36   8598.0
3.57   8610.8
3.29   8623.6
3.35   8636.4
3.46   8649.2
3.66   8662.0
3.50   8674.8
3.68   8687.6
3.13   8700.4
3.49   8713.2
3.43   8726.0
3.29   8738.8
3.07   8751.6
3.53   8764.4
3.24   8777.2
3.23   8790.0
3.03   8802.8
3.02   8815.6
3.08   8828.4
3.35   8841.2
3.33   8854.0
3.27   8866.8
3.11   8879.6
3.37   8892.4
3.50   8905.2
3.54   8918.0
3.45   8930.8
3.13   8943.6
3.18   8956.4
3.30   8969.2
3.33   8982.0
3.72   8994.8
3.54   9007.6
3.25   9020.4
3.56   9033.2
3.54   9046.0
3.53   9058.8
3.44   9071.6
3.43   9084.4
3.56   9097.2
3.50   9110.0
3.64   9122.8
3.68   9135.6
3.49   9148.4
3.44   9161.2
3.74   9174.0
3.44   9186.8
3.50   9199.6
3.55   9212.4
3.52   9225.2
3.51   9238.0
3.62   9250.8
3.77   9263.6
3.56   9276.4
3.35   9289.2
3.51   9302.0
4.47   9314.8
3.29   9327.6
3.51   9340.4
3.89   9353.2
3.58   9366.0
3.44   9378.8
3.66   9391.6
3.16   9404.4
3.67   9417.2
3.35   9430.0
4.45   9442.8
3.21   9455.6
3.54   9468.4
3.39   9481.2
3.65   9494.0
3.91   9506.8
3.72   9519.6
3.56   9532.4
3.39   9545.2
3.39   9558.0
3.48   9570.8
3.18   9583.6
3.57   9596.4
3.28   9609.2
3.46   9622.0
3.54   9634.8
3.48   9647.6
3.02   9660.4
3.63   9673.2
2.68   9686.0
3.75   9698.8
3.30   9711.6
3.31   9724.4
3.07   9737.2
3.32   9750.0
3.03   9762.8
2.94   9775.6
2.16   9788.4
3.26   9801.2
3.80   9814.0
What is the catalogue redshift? 0.23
